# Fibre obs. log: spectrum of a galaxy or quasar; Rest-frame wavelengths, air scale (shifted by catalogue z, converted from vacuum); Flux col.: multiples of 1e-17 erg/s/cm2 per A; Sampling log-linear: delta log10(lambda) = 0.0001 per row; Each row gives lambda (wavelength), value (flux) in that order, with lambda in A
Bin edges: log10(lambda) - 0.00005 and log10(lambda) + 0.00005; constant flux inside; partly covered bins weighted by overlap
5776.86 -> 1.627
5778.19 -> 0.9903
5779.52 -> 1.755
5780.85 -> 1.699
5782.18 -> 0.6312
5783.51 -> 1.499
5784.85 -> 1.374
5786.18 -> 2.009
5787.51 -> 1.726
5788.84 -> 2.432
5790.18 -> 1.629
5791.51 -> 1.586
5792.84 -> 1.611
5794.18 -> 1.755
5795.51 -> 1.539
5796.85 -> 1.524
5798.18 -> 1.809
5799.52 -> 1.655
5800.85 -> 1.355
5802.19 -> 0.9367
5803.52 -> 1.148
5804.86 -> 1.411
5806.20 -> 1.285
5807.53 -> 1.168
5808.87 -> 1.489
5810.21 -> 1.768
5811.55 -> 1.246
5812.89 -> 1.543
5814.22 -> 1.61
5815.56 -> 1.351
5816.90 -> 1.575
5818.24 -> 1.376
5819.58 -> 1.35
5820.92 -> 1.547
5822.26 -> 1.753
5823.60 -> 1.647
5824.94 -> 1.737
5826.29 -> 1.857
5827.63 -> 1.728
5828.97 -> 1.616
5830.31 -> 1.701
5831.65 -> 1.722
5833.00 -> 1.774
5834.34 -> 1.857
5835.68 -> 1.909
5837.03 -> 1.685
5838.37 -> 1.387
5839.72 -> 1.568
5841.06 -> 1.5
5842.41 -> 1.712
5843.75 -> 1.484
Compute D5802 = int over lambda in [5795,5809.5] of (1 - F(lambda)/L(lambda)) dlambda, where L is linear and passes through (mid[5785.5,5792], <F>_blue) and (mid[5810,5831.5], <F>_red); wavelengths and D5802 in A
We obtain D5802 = 3.1 A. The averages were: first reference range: 1.88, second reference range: 1.59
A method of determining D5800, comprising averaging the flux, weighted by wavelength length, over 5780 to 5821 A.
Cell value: 1.5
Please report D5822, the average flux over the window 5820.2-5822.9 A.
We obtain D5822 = 1.64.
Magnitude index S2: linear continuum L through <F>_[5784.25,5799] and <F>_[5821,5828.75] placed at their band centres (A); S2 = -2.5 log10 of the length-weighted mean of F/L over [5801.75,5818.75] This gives 0.24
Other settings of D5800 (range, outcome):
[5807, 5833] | 1.57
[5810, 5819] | 1.48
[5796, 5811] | 1.41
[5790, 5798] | 1.62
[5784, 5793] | 1.77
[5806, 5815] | 1.45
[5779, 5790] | 1.64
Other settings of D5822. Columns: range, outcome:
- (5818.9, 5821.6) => 1.45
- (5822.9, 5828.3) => 1.74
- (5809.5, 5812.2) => 1.51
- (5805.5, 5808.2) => 1.23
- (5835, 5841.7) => 1.61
